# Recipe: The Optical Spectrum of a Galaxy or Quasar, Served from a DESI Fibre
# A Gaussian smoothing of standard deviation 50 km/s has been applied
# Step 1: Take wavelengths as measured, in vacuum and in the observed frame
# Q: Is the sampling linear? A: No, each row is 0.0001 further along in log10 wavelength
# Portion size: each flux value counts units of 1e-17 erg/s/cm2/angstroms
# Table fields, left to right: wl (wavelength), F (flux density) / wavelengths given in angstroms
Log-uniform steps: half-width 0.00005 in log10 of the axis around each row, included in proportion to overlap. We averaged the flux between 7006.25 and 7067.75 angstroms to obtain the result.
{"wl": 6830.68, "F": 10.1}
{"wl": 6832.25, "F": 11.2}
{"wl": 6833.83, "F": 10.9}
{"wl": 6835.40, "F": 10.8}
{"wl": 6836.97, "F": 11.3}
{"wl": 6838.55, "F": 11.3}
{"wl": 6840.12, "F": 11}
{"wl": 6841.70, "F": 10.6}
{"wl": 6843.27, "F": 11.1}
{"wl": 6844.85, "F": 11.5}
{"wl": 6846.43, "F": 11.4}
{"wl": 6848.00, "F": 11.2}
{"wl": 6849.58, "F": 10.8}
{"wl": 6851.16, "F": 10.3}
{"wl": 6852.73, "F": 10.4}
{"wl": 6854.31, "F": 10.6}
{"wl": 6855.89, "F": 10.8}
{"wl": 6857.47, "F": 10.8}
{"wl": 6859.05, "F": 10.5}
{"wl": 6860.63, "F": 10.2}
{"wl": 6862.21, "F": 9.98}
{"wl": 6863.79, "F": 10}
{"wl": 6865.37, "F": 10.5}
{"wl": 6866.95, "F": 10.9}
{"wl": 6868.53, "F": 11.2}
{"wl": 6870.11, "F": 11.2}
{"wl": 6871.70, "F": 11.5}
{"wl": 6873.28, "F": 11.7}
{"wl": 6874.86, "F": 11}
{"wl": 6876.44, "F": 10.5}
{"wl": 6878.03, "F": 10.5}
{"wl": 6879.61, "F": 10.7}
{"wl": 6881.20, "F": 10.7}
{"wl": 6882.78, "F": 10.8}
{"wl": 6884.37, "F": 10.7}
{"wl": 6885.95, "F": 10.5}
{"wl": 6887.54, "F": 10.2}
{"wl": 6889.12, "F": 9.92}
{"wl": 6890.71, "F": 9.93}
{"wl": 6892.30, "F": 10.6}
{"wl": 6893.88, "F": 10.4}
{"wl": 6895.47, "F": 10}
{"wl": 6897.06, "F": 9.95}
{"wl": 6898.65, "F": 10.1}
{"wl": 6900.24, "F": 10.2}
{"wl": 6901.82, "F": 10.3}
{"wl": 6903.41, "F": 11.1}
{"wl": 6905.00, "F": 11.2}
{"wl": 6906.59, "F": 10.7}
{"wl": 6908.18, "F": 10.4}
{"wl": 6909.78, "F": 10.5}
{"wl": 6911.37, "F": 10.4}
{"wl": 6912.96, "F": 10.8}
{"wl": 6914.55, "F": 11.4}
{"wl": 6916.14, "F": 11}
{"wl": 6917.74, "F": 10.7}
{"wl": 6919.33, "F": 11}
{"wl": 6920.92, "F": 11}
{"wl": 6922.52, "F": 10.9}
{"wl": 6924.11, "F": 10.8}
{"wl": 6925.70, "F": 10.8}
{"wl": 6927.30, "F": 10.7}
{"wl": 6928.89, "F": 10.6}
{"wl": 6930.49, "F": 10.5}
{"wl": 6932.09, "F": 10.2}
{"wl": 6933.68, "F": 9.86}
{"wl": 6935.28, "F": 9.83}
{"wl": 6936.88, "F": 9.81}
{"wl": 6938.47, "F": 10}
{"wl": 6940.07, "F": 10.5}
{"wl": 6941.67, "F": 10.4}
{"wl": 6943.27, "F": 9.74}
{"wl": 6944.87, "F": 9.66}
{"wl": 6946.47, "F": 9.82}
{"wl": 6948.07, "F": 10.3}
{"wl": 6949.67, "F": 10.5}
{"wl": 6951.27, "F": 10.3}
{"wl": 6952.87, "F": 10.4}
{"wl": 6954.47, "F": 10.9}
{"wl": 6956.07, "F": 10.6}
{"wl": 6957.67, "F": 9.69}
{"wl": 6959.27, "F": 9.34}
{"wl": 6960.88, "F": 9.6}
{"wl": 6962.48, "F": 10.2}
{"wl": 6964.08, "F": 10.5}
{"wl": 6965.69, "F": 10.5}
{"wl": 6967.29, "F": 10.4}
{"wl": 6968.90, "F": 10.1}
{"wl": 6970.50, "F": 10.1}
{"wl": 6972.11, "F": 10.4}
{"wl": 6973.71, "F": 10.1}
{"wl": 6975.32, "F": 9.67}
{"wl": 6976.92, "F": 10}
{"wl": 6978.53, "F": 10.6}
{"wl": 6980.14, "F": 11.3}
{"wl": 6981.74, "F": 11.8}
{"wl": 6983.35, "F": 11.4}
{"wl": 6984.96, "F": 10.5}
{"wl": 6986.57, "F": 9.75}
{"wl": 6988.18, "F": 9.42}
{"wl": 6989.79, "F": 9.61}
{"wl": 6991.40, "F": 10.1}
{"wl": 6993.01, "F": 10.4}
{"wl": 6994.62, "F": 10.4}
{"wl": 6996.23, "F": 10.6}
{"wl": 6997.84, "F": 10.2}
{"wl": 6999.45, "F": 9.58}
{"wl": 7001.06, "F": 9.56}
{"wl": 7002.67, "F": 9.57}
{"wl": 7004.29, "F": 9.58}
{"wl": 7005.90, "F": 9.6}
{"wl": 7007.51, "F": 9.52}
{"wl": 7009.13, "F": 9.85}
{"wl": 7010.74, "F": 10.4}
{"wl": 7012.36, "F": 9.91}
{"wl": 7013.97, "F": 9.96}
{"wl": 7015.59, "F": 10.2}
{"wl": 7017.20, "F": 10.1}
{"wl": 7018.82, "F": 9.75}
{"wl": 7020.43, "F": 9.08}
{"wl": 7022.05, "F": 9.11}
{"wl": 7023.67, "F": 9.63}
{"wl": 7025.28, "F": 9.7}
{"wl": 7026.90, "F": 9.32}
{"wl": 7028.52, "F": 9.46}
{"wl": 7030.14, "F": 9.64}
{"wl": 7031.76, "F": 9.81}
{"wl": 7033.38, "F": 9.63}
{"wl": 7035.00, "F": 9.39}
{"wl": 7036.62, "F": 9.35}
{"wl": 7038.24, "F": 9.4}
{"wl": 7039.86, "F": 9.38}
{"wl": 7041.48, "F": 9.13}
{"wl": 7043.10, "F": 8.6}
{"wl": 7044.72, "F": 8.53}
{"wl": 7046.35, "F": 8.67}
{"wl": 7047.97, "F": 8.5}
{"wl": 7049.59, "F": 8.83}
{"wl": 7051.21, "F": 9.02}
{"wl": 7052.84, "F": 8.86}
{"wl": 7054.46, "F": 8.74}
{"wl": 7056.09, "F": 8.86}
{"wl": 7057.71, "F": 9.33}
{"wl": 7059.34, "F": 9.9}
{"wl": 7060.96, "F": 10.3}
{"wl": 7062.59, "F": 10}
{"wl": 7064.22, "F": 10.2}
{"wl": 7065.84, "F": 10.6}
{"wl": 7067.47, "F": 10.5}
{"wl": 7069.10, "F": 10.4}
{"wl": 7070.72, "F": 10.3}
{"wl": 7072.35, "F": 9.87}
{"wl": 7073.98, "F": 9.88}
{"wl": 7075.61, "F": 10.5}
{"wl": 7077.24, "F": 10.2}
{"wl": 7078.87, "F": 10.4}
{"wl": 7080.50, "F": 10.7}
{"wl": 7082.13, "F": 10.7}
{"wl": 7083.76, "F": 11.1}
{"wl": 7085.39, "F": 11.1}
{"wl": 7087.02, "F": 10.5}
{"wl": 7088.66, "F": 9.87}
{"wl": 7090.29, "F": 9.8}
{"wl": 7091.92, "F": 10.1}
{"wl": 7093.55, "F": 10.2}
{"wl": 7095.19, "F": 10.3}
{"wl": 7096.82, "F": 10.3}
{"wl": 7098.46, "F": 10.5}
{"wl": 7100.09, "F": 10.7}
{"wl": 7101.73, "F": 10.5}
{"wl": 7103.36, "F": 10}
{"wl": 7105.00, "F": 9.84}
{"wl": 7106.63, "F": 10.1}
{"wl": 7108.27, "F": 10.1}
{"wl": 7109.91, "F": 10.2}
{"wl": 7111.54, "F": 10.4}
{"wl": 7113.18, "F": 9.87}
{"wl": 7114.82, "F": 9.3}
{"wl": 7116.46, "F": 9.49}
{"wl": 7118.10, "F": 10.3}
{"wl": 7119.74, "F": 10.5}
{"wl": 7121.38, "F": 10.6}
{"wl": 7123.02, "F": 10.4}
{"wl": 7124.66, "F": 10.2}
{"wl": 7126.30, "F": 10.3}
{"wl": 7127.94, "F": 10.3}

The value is 9.5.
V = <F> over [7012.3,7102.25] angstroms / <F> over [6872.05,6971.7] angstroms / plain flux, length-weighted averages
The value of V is 0.94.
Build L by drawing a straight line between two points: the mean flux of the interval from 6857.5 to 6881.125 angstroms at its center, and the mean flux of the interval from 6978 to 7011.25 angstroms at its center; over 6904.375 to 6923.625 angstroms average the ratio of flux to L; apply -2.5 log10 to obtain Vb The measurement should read -0.03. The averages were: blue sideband 10.7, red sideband 10.2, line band 10.8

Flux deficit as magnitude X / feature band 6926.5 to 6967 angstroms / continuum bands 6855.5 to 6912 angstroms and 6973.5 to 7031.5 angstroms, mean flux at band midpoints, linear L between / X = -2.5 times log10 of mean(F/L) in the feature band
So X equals 0.01 mag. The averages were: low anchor 10.6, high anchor 9.98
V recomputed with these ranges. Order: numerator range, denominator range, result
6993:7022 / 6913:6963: 0.95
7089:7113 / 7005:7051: 1.08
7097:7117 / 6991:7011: 1.02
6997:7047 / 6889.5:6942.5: 0.91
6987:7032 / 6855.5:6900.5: 0.93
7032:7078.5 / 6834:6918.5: 0.89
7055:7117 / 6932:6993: 1.00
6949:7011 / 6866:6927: 0.95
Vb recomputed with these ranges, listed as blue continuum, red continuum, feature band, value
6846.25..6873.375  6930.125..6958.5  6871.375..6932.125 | -0.02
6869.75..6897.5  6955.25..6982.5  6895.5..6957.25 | 0.00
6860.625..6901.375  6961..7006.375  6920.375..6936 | -0.01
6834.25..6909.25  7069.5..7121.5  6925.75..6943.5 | 0.03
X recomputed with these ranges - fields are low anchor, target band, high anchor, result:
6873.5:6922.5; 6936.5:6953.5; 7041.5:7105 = 0.03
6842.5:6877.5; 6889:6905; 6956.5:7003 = 0.03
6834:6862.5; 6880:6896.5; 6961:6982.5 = 0.03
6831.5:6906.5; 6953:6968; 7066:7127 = 0.03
